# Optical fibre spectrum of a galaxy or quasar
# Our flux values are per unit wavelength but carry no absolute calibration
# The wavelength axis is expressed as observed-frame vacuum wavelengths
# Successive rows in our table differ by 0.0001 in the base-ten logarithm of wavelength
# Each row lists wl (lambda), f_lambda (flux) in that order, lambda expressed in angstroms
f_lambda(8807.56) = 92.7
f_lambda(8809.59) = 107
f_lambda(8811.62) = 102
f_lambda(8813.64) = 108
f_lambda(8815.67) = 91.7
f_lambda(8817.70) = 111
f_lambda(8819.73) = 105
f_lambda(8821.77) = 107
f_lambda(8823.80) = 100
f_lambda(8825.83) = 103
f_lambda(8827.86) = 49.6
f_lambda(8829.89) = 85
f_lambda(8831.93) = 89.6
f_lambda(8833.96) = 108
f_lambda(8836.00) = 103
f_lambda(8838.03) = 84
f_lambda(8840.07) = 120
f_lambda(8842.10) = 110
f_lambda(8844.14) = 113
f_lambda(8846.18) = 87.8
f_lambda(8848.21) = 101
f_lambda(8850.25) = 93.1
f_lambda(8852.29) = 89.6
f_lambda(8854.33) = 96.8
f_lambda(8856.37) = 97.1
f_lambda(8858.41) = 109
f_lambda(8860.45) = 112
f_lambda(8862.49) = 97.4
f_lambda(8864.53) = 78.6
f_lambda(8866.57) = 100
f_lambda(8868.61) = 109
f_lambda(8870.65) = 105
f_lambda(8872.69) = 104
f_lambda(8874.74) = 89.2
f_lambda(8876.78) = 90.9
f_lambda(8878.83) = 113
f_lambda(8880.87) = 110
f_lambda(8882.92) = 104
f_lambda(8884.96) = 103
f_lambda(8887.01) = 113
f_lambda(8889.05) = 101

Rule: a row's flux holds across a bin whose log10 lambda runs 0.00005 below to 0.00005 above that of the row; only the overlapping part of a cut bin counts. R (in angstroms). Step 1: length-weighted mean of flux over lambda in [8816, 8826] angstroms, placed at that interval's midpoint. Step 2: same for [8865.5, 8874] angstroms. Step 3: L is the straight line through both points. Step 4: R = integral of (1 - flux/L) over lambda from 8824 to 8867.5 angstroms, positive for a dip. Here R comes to 3.1 angstroms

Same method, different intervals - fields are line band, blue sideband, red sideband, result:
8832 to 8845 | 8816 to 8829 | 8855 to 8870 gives -1.0 angstroms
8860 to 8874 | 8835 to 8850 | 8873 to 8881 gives 0.1 angstroms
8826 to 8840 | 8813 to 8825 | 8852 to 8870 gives 1.7 angstroms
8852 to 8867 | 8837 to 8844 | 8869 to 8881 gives 0.8 angstroms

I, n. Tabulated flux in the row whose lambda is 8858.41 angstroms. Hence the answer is 109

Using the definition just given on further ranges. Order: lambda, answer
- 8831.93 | 89.6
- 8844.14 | 113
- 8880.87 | 110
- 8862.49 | 97.4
